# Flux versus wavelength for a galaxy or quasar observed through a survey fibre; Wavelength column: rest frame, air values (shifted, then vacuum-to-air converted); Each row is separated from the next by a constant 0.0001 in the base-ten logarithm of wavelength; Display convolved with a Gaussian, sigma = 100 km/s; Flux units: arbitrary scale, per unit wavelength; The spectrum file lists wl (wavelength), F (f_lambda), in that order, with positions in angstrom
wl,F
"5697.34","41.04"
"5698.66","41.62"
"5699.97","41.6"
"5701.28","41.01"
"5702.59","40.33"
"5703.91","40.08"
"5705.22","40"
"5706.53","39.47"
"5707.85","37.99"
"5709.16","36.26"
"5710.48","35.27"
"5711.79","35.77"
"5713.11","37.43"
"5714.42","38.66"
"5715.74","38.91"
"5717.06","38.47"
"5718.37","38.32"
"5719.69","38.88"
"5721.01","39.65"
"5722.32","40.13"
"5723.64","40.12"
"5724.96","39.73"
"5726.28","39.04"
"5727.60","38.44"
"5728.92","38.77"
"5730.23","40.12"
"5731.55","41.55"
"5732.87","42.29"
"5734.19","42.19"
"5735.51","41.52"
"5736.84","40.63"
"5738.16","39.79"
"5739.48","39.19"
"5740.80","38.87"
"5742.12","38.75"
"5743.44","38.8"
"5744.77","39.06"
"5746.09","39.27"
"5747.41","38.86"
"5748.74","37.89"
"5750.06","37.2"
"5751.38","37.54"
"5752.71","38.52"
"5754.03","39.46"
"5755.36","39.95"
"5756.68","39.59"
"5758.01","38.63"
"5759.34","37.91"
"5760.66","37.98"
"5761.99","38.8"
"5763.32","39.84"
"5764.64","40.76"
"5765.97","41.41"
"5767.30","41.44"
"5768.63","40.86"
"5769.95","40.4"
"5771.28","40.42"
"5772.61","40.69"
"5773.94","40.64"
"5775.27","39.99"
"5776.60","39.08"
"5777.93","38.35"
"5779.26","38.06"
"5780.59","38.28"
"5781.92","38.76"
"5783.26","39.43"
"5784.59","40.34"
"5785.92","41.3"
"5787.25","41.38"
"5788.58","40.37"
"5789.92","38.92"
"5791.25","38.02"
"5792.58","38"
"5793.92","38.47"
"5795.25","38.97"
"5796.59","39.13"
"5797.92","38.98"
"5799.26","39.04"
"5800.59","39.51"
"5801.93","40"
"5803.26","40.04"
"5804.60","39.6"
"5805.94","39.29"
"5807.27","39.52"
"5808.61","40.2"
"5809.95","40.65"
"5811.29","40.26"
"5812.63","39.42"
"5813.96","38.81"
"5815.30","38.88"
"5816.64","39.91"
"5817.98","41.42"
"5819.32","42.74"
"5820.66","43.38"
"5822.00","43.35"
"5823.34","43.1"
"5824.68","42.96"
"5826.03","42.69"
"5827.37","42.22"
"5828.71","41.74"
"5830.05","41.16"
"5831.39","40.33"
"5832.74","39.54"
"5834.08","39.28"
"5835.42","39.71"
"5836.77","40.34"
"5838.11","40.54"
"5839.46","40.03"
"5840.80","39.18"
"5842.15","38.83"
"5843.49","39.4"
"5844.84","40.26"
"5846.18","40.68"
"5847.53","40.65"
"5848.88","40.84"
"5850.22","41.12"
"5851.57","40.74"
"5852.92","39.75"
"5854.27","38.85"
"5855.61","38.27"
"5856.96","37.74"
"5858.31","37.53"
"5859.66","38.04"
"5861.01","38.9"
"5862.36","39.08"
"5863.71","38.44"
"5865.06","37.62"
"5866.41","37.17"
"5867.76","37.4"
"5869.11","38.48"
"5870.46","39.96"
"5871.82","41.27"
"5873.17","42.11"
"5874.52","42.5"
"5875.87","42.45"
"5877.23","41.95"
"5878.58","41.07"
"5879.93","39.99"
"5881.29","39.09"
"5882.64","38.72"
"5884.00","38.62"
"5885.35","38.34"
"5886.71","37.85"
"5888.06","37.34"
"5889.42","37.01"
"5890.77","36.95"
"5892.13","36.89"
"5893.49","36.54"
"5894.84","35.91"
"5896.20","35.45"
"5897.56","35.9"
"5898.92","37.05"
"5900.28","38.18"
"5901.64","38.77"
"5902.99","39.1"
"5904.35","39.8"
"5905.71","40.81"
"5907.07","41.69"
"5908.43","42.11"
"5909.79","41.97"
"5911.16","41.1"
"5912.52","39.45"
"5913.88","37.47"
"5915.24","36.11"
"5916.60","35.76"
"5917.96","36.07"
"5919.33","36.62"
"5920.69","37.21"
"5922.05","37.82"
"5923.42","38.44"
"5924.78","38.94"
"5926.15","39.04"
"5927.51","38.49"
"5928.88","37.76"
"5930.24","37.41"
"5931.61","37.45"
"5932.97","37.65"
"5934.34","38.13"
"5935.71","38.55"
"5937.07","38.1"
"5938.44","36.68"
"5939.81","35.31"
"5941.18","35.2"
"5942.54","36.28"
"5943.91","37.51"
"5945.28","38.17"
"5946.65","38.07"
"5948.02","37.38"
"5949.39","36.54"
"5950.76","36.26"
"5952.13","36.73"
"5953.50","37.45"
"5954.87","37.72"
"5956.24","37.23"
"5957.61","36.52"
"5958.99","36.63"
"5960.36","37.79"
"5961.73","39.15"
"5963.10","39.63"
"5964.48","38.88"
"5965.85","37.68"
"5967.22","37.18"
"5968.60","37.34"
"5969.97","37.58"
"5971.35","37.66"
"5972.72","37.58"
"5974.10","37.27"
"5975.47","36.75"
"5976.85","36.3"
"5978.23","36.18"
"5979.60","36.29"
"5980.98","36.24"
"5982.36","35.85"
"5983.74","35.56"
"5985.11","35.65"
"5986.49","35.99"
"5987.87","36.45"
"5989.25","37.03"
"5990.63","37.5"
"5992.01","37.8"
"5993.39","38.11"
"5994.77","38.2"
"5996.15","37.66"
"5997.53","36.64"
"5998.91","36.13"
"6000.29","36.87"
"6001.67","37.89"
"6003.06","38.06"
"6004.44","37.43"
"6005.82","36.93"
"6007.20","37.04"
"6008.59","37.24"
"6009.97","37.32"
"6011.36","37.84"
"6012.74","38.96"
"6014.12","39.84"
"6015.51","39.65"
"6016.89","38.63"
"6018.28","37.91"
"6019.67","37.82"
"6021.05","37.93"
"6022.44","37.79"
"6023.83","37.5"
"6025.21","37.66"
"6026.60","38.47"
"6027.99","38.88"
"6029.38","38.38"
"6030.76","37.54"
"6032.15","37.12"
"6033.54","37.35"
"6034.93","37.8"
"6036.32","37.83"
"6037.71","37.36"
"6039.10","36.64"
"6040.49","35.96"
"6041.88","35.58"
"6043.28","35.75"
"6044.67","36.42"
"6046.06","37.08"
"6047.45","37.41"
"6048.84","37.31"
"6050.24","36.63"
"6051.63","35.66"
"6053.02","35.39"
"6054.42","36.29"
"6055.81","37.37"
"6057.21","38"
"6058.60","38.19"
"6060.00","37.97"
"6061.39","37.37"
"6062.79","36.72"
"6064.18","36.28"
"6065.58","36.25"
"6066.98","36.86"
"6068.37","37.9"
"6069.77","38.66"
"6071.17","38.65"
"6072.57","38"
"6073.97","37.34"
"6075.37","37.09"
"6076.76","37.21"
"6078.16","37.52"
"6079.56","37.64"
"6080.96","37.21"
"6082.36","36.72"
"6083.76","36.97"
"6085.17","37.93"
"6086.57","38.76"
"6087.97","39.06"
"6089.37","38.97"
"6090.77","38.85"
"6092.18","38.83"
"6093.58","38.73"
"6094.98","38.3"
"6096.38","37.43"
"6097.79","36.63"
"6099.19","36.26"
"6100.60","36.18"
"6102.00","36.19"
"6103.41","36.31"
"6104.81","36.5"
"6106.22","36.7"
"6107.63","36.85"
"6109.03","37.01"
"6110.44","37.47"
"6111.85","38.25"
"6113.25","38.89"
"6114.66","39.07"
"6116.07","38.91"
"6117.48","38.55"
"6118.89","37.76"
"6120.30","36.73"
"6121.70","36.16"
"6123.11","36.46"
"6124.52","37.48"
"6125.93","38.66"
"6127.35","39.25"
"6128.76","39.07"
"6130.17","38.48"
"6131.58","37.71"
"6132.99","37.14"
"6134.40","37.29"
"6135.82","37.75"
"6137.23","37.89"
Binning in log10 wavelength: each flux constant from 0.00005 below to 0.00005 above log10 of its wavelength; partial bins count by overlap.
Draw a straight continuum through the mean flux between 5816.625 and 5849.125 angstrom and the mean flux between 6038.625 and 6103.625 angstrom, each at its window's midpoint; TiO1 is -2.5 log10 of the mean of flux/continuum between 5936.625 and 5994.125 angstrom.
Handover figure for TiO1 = 0.05 mag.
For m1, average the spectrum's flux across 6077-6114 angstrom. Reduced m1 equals 37.5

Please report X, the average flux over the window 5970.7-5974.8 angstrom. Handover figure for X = 37.6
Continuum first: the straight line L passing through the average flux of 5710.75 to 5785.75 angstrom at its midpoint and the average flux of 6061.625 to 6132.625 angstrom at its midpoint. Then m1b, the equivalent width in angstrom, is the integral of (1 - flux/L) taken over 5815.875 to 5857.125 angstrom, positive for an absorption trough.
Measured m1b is -1.9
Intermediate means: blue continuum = 39.4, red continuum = 37.6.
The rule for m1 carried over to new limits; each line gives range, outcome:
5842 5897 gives 39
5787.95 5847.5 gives 40.2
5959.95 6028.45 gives 37.5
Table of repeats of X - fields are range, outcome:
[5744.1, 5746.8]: 39.1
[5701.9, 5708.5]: 39.6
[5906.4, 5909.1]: 41.9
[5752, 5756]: 39.2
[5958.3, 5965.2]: 38.4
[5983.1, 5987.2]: 35.8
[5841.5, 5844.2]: 39.1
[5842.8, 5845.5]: 39.8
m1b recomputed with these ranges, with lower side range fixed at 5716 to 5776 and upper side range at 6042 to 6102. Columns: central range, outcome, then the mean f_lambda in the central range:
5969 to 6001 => 0.93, 36.8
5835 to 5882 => -1.08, 39.7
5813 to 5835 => -1.26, 41.3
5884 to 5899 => 0.66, 36.9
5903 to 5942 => 0.13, 38.3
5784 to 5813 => -0.27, 39.6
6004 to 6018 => -0.12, 38.1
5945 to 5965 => 0.30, 37.6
